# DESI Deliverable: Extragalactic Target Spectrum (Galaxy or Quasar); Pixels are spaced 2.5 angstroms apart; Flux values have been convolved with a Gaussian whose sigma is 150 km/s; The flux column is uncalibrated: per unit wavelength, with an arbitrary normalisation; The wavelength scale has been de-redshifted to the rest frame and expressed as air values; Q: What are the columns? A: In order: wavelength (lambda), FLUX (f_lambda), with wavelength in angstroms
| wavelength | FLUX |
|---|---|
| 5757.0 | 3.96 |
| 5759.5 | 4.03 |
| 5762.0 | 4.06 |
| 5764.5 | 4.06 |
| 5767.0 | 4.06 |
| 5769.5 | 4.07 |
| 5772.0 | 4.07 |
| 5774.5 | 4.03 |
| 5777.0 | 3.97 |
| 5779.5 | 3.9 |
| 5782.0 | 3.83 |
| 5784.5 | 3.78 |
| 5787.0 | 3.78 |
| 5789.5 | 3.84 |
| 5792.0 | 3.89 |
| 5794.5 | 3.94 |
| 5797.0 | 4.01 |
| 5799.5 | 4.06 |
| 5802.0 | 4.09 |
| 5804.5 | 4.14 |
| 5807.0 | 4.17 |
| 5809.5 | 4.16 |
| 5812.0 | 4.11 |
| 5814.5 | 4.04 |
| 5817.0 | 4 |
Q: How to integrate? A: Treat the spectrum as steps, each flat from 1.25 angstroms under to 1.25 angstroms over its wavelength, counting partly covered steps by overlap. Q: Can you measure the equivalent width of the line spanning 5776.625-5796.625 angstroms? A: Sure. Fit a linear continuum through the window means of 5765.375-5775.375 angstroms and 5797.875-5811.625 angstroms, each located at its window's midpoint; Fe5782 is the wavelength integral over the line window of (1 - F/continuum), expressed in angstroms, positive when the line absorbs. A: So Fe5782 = 1.07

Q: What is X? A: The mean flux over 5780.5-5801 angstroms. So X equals 3.89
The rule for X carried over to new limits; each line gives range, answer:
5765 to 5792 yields 3.93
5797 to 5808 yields 4.1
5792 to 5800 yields 3.98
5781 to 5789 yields 3.8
